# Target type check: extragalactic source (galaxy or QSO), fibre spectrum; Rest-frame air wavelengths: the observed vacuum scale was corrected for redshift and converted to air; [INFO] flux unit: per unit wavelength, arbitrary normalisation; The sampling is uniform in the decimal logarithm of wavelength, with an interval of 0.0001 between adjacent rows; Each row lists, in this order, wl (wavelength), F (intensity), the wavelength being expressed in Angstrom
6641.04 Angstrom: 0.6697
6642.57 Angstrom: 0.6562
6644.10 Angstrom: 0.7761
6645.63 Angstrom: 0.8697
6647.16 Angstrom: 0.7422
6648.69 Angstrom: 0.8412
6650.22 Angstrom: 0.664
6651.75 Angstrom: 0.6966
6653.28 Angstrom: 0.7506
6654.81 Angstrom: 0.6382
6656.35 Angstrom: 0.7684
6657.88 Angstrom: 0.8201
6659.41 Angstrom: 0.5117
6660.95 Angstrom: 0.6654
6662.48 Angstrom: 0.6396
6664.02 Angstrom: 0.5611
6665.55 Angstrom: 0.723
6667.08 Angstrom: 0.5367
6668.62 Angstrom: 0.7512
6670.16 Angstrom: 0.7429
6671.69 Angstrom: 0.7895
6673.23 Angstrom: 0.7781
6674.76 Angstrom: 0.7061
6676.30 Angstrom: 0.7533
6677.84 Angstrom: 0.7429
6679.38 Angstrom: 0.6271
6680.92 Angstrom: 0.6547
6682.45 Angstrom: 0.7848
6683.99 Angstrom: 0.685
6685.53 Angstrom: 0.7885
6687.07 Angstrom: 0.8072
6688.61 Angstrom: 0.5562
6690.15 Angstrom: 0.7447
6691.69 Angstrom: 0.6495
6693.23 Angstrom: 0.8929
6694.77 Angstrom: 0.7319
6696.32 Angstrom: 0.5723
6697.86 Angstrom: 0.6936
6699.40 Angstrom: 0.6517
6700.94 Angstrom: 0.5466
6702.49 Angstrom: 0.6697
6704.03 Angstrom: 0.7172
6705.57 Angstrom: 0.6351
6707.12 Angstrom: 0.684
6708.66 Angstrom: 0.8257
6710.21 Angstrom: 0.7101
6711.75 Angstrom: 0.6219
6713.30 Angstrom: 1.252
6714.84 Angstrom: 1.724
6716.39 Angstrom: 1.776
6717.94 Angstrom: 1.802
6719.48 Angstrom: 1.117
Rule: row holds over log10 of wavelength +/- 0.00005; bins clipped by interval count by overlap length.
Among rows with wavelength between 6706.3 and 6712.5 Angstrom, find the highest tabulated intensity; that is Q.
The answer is 0.8257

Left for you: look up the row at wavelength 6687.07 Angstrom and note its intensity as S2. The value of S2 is 0.8072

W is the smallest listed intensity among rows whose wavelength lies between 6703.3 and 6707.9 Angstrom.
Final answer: 0.6351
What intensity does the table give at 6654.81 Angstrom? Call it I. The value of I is 0.6382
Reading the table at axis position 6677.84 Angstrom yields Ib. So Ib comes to 0.7429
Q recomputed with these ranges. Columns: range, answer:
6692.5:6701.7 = 0.8929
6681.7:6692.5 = 0.8072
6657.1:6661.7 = 0.8201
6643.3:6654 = 0.8697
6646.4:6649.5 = 0.8412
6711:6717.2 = 1.776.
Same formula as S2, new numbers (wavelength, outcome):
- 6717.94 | 1.802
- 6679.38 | 0.6271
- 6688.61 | 0.5562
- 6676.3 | 0.7533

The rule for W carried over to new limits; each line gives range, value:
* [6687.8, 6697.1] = 0.5562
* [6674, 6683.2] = 0.6271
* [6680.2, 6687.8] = 0.6547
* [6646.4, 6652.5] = 0.664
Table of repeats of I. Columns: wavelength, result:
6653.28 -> 0.7506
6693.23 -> 0.8929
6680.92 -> 0.6547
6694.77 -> 0.7319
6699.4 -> 0.6517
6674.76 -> 0.7061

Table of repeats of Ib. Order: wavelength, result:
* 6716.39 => 1.776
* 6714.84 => 1.724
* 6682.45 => 0.7848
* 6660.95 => 0.6654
